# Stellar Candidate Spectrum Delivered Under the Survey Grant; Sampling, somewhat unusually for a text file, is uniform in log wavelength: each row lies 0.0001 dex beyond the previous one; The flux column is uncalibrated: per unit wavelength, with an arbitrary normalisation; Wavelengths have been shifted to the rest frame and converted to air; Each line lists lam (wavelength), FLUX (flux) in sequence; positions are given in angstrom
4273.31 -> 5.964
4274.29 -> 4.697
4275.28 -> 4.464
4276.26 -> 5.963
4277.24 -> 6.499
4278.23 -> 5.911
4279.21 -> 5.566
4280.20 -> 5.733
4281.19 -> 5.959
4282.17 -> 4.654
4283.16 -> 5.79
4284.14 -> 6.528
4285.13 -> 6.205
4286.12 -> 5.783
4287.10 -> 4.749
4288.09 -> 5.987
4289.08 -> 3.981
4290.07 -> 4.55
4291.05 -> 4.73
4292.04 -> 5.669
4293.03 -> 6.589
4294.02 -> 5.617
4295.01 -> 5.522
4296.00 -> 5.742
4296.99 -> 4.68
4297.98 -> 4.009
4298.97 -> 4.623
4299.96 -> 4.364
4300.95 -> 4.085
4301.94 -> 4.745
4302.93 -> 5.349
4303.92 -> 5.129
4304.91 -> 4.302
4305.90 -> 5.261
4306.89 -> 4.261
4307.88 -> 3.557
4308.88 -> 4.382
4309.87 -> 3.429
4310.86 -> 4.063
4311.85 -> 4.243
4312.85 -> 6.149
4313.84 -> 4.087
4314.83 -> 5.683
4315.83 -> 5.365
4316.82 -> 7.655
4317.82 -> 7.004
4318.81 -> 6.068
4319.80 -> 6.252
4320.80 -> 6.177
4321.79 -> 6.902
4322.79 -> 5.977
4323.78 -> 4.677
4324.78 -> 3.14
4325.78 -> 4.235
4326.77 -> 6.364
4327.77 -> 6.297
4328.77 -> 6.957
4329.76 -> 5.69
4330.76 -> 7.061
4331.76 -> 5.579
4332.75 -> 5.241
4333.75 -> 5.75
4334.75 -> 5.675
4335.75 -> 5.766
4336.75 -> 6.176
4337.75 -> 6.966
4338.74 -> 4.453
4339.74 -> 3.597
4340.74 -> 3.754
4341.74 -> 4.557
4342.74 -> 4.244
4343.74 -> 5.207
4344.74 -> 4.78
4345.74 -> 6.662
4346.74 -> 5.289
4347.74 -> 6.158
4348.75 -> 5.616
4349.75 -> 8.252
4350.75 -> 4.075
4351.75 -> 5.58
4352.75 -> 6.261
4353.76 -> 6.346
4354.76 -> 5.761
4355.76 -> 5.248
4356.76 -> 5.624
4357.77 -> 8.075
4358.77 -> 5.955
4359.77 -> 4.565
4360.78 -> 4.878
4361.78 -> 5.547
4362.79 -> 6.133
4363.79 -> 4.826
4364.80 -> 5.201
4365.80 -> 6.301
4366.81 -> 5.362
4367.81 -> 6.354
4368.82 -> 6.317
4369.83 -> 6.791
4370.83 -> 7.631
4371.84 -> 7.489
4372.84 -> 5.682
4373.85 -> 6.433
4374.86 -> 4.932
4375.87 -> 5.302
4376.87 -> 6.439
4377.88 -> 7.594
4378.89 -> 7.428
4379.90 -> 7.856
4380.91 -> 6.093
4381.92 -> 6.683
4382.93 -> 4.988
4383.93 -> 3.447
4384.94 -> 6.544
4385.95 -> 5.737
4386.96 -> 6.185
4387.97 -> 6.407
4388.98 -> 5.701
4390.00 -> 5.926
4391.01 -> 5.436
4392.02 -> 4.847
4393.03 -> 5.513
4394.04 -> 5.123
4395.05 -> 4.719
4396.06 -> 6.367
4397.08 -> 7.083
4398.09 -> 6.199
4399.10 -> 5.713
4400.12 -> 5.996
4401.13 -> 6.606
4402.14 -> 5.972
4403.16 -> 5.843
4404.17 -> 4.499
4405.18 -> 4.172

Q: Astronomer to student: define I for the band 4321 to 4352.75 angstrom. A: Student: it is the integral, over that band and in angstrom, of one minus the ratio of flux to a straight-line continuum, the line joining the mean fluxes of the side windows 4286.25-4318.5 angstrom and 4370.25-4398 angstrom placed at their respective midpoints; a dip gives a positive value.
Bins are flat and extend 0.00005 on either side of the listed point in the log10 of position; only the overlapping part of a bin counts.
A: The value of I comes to -0.45 angstrom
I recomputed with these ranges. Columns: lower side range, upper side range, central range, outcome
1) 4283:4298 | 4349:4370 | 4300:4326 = 2.3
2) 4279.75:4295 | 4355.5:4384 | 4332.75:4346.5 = 1.6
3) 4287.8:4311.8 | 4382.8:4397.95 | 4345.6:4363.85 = -1.9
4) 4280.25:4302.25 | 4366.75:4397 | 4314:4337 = -1.4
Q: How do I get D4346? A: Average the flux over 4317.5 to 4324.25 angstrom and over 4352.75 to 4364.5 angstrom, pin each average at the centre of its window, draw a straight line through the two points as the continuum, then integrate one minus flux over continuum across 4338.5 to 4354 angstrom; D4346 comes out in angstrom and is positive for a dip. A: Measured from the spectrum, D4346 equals 1.48 angstrom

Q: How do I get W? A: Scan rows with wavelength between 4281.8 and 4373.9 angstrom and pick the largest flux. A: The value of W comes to 8.252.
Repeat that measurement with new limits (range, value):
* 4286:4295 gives 6.589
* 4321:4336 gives 7.061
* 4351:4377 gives 8.075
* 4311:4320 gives 7.655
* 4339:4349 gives 6.662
